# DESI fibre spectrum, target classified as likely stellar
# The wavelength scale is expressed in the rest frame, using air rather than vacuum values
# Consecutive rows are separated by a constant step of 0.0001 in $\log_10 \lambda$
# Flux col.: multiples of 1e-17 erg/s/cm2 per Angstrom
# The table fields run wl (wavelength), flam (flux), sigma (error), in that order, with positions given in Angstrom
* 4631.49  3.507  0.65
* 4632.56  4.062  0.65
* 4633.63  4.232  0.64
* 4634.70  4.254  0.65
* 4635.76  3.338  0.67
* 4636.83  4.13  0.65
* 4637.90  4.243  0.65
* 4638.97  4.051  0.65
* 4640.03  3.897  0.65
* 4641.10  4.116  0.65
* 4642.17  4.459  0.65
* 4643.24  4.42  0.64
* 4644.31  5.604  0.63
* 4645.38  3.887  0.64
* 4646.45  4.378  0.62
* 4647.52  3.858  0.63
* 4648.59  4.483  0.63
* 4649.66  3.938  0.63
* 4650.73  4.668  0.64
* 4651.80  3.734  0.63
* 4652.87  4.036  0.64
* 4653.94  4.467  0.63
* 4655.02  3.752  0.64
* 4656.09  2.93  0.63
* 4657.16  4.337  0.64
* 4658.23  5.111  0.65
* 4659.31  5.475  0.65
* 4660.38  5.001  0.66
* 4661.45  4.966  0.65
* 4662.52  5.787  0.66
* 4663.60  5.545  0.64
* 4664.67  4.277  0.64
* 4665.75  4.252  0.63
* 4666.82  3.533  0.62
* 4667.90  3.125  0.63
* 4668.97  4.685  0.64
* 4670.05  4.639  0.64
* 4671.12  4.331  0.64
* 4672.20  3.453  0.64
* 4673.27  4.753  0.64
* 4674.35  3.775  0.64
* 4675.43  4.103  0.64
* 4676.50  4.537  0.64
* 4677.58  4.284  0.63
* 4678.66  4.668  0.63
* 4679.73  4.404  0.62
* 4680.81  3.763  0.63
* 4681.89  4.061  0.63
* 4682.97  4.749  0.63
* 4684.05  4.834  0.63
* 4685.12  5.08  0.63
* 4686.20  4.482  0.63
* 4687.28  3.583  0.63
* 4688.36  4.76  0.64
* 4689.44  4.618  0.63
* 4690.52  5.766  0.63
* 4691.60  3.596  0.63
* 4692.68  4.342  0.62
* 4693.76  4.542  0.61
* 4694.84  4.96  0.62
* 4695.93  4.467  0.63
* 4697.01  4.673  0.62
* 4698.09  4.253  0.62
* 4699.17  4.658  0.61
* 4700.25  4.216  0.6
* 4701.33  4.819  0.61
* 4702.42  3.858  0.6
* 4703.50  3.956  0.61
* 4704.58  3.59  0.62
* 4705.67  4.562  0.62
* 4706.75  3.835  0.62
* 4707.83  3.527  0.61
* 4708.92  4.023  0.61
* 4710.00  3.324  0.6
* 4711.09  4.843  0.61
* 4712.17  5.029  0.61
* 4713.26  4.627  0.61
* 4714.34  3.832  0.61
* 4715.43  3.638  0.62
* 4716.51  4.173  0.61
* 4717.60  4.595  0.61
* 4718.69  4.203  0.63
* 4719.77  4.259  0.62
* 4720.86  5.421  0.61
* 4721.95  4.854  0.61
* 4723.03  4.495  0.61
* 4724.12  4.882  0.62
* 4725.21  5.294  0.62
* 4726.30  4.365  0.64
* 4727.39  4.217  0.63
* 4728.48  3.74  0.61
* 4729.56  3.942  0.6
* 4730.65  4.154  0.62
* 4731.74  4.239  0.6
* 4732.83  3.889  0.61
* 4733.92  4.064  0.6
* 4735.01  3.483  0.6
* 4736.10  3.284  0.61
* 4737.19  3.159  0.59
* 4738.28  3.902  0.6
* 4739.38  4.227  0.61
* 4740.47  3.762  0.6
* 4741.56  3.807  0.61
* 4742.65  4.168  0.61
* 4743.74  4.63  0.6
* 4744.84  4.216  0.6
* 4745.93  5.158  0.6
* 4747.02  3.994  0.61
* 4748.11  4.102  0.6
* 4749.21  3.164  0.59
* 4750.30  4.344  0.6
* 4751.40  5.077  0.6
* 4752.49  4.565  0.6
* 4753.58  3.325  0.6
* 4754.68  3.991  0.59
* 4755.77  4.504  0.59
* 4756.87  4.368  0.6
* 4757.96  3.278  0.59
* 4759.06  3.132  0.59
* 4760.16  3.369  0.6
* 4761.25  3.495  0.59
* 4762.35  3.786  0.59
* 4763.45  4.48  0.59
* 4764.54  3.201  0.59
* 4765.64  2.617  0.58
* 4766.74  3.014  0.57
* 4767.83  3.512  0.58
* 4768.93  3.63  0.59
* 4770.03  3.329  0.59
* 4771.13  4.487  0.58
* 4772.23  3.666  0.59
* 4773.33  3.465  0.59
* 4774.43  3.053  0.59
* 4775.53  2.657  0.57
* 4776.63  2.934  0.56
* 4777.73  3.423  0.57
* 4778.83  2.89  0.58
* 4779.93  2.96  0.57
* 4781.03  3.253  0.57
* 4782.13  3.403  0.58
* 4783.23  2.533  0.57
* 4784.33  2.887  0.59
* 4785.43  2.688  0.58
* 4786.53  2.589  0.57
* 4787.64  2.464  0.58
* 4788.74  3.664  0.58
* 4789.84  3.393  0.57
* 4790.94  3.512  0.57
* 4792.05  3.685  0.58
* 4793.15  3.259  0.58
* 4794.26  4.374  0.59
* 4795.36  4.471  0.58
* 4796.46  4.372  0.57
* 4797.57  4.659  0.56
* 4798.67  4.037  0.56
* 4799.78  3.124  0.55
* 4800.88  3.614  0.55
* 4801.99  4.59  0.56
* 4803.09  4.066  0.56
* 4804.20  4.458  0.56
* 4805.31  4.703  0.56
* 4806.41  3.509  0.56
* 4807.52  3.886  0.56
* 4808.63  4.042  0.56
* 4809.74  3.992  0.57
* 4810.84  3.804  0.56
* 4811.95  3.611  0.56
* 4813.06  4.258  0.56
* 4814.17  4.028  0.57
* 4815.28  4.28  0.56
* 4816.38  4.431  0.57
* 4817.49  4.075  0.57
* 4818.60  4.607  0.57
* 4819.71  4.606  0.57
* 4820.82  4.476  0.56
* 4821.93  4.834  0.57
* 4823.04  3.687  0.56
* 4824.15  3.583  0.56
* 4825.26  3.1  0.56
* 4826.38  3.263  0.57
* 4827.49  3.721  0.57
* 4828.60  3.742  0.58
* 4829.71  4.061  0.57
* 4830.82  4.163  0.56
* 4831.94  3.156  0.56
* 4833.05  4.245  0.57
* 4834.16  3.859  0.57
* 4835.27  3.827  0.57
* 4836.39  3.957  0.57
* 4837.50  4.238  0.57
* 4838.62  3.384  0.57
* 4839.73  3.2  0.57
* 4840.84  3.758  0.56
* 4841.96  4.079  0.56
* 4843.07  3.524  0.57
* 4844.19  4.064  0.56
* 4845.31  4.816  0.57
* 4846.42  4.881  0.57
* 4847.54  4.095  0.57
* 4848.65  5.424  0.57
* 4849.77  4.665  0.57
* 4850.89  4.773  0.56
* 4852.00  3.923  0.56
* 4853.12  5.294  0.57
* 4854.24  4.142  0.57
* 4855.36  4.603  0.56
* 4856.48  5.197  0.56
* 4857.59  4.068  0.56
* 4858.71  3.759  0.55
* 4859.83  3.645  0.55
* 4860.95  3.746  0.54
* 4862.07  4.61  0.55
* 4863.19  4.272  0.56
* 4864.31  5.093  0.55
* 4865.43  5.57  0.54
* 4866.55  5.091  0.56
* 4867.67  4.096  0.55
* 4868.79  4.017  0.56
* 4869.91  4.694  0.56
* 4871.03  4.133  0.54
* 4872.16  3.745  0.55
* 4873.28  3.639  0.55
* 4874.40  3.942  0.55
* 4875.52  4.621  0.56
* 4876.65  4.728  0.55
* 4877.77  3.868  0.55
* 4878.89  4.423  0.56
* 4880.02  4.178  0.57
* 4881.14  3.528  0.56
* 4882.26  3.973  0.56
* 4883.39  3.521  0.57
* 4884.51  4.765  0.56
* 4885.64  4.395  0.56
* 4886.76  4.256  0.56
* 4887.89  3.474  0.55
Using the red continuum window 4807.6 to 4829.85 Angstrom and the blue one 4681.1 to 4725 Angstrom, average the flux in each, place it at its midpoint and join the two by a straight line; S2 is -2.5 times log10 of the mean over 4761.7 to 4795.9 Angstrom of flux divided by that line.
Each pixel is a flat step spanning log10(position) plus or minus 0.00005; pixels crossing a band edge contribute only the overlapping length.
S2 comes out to 0.237 mag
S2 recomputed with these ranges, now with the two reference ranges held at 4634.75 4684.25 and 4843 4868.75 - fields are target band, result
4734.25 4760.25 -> 0.112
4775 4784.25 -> 0.422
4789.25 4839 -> 0.126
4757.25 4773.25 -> 0.250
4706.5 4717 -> 0.070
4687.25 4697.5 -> -0.055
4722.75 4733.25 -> 0.015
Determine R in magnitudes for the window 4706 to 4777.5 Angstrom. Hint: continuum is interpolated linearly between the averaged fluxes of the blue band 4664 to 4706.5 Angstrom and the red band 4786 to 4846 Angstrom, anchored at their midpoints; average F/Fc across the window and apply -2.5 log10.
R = 0.05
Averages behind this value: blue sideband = 4.33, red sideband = 3.91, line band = 3.96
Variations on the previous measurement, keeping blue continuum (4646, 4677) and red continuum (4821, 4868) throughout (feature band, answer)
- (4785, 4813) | 0.114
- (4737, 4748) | 0.035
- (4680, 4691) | -0.058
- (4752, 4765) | 0.125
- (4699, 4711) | 0.068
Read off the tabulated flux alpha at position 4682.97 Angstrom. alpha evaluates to 4.749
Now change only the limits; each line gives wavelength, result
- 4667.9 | 3.125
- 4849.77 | 4.665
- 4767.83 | 3.512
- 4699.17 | 4.658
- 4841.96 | 4.079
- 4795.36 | 4.471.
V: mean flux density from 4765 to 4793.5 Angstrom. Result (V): 3.19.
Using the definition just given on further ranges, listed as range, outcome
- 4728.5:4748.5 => 4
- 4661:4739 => 4.31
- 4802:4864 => 4.12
